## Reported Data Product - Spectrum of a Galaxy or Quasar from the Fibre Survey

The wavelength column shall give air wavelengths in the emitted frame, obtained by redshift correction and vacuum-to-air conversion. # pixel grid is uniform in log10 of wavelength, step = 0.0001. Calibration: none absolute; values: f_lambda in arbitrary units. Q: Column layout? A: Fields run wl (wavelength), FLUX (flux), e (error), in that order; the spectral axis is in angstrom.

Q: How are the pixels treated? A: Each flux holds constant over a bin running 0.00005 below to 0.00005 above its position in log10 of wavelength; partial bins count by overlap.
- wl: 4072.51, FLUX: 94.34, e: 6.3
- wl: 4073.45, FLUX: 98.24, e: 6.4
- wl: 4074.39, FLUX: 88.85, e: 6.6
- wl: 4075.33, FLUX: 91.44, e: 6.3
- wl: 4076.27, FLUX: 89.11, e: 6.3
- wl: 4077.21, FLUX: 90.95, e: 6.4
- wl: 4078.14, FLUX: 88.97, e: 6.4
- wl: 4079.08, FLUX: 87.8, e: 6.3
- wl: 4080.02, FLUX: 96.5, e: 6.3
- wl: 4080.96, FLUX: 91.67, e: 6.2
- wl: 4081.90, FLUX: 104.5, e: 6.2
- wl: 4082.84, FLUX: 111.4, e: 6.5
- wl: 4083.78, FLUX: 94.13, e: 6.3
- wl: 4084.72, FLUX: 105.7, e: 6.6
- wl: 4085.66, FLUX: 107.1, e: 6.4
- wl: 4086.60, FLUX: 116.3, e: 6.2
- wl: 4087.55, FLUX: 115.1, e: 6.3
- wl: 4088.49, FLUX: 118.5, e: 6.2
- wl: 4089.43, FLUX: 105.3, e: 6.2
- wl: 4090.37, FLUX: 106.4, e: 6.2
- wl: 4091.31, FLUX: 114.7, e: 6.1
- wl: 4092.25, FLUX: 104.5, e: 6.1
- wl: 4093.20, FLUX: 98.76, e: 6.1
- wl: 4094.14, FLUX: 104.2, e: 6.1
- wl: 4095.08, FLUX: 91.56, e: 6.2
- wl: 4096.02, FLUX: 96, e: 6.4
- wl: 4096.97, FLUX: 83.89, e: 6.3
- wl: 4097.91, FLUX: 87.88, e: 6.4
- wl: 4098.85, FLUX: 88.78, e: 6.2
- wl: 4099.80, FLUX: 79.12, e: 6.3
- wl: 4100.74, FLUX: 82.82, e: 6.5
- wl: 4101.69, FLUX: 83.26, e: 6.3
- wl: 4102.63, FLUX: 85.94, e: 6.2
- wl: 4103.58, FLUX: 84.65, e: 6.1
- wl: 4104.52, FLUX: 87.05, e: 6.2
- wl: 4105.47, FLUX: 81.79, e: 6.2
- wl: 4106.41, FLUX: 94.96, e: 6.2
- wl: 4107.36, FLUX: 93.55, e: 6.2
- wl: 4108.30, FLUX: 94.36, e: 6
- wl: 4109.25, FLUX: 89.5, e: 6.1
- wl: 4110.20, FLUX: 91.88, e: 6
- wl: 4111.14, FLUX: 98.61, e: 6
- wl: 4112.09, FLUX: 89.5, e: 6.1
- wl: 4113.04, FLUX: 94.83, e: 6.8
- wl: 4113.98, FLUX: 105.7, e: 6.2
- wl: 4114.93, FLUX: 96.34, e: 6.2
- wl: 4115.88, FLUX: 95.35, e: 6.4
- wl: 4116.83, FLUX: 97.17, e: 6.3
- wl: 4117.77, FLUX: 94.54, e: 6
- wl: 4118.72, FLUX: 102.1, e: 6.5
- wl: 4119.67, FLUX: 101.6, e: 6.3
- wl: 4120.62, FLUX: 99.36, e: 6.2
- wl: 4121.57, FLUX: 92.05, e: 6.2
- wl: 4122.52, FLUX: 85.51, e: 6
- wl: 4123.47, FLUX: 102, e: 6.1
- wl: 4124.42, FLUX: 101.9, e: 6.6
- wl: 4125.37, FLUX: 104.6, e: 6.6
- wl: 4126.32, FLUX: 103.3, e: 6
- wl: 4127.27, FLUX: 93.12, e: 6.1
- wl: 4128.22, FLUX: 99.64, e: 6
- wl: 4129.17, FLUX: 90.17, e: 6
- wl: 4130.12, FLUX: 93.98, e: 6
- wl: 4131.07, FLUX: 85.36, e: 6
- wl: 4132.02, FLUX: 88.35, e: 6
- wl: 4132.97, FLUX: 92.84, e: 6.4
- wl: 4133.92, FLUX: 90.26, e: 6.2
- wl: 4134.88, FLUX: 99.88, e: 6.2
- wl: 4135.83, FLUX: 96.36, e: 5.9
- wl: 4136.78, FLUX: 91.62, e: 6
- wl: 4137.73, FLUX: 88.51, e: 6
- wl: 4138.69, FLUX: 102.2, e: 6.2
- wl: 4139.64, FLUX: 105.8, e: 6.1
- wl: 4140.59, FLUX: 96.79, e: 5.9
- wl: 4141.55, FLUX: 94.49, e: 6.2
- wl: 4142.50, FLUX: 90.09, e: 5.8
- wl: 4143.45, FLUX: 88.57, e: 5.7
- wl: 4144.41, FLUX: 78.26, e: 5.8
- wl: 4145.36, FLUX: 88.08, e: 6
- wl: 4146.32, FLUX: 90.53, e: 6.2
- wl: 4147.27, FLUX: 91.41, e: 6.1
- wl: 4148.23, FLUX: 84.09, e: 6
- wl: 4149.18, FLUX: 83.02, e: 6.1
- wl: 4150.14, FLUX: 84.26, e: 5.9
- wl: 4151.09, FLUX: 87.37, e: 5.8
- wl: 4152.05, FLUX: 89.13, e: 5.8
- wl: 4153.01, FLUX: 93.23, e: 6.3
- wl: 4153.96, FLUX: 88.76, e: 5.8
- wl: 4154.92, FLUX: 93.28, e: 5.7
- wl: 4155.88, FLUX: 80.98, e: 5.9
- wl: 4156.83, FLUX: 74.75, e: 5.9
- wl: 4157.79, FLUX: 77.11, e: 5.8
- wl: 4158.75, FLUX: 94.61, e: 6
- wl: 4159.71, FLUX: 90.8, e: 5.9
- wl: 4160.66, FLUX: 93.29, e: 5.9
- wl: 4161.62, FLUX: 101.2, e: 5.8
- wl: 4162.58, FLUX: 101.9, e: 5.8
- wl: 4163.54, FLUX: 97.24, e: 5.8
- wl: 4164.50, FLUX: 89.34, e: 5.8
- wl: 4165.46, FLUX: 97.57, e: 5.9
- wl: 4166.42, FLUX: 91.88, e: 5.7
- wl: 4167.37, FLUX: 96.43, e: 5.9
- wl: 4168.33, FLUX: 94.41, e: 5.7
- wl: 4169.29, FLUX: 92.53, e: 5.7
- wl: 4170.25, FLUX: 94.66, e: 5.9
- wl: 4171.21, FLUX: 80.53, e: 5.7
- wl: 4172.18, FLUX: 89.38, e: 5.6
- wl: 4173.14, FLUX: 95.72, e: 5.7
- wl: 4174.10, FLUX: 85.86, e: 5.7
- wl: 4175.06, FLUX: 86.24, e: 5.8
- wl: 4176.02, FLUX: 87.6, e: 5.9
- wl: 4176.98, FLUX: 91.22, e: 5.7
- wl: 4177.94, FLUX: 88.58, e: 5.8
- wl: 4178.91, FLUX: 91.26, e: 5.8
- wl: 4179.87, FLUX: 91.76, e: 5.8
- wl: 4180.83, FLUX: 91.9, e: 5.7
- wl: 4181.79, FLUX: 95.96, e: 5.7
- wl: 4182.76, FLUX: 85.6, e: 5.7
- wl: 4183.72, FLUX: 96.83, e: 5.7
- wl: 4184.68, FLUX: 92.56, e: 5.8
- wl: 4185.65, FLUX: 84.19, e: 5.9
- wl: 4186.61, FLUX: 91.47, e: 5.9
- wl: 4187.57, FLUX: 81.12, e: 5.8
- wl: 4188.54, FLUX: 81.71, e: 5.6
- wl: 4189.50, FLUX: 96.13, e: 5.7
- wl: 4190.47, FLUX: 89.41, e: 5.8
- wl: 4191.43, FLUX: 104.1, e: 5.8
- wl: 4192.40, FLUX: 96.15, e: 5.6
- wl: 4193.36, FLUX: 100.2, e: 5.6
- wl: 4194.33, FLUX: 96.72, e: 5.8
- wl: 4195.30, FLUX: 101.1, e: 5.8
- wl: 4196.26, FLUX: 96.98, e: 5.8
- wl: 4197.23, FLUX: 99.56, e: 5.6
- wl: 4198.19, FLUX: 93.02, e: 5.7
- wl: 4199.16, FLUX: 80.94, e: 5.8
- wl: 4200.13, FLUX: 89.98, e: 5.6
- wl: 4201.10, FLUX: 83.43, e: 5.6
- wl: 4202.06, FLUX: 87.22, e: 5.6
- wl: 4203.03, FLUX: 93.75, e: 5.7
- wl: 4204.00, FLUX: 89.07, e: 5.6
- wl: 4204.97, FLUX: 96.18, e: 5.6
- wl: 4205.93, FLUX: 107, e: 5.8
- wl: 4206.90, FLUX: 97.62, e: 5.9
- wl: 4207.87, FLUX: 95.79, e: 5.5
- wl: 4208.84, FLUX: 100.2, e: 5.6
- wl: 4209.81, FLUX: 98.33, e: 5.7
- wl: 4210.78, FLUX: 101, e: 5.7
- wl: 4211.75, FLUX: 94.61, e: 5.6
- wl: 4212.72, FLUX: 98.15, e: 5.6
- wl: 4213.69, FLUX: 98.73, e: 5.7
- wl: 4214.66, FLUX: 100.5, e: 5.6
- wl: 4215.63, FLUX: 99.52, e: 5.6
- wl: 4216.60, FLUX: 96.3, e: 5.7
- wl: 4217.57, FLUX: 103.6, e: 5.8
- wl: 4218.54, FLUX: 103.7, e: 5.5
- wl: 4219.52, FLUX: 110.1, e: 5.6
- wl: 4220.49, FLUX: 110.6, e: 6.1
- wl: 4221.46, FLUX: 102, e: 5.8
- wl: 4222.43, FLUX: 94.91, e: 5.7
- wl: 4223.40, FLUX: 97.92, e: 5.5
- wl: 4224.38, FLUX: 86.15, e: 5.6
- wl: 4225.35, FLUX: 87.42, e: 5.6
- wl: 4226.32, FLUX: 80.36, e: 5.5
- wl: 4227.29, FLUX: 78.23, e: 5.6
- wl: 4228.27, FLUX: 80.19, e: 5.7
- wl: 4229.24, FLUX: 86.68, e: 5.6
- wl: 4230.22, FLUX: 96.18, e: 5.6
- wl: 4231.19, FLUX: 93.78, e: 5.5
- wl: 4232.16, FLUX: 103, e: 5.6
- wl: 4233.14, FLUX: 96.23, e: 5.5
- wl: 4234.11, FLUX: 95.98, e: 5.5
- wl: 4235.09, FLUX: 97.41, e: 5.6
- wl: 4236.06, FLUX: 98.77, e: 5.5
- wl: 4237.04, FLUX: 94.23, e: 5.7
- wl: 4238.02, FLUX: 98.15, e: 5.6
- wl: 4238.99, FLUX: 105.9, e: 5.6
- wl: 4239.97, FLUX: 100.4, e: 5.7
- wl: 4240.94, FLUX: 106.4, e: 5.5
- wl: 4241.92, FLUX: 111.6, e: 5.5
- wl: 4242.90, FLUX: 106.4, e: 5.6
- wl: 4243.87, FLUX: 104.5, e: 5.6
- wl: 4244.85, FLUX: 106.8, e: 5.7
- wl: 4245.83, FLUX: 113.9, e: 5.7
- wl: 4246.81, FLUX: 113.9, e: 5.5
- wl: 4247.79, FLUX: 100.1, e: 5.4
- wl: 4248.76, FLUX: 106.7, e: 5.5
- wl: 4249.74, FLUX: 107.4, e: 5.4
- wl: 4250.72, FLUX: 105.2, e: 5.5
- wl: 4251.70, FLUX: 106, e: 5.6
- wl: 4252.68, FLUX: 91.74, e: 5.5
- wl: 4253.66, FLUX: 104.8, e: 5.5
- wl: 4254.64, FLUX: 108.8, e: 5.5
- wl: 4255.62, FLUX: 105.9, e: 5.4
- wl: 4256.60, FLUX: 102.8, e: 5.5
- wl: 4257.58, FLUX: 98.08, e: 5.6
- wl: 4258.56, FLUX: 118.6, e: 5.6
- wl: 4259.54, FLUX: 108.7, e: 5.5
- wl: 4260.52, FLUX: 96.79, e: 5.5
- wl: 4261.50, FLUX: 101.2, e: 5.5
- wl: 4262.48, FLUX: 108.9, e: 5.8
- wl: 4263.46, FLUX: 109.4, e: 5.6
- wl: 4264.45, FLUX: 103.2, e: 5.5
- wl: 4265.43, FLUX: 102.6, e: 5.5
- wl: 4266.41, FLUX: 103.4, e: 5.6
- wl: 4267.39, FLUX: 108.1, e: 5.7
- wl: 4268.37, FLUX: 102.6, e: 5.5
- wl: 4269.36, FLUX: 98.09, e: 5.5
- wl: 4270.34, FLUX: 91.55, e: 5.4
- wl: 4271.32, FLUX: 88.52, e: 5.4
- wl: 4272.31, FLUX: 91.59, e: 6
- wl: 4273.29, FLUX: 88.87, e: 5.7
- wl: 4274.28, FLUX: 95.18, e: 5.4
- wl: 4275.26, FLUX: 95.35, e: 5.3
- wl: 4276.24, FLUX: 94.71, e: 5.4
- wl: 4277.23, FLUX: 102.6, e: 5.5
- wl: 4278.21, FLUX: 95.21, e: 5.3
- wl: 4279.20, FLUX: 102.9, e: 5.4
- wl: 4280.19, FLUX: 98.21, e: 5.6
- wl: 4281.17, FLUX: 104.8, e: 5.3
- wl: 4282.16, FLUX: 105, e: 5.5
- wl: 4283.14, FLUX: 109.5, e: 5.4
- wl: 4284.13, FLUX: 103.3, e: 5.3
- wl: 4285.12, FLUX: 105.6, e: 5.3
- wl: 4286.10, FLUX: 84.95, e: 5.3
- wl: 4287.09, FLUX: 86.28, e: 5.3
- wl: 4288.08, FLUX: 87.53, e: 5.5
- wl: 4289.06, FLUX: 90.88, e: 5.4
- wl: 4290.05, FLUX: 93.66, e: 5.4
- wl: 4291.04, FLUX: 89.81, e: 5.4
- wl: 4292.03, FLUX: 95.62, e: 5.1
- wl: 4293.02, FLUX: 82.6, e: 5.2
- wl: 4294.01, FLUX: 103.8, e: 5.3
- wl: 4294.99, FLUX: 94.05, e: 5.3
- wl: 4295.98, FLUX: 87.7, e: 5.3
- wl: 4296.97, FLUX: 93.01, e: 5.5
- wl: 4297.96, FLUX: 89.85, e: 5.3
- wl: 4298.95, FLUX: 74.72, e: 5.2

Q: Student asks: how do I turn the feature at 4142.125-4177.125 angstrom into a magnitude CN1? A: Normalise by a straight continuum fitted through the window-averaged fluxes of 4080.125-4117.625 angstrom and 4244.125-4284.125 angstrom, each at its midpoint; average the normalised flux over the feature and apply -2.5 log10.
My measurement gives 0.11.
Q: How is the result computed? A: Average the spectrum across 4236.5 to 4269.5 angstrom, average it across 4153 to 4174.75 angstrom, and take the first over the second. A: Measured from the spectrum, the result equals 1.15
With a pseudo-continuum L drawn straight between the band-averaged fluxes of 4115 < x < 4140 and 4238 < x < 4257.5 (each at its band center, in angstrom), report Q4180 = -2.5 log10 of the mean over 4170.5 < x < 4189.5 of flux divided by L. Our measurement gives 0.13 mag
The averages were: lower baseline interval 96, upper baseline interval 105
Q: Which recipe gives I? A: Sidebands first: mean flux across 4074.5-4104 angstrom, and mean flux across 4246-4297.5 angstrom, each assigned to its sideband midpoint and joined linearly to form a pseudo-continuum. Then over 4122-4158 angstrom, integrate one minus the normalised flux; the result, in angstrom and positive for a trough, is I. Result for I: 2.30 angstrom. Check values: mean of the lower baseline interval 96.9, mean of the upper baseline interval 99.6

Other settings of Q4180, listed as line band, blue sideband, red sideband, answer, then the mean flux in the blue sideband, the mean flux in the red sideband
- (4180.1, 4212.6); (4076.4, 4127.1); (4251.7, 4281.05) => 0.06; 96.6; 101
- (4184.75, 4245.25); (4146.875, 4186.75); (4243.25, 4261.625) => 0.03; 90.2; 105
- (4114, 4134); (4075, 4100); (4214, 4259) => 0.04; 99.2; 100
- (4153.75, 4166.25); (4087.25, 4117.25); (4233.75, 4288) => 0.08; 94.9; 102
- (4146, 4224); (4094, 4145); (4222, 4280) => 0.04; 93.1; 99.7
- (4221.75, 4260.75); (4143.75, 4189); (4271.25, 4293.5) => -0.07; 89.6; 95.4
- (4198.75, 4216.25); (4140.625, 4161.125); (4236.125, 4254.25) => 0.03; 87.6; 105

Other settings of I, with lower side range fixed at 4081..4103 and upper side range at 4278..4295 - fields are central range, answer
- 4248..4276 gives -1.4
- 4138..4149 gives 0.8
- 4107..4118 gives 0.4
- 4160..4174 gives 0.6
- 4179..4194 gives 0.9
